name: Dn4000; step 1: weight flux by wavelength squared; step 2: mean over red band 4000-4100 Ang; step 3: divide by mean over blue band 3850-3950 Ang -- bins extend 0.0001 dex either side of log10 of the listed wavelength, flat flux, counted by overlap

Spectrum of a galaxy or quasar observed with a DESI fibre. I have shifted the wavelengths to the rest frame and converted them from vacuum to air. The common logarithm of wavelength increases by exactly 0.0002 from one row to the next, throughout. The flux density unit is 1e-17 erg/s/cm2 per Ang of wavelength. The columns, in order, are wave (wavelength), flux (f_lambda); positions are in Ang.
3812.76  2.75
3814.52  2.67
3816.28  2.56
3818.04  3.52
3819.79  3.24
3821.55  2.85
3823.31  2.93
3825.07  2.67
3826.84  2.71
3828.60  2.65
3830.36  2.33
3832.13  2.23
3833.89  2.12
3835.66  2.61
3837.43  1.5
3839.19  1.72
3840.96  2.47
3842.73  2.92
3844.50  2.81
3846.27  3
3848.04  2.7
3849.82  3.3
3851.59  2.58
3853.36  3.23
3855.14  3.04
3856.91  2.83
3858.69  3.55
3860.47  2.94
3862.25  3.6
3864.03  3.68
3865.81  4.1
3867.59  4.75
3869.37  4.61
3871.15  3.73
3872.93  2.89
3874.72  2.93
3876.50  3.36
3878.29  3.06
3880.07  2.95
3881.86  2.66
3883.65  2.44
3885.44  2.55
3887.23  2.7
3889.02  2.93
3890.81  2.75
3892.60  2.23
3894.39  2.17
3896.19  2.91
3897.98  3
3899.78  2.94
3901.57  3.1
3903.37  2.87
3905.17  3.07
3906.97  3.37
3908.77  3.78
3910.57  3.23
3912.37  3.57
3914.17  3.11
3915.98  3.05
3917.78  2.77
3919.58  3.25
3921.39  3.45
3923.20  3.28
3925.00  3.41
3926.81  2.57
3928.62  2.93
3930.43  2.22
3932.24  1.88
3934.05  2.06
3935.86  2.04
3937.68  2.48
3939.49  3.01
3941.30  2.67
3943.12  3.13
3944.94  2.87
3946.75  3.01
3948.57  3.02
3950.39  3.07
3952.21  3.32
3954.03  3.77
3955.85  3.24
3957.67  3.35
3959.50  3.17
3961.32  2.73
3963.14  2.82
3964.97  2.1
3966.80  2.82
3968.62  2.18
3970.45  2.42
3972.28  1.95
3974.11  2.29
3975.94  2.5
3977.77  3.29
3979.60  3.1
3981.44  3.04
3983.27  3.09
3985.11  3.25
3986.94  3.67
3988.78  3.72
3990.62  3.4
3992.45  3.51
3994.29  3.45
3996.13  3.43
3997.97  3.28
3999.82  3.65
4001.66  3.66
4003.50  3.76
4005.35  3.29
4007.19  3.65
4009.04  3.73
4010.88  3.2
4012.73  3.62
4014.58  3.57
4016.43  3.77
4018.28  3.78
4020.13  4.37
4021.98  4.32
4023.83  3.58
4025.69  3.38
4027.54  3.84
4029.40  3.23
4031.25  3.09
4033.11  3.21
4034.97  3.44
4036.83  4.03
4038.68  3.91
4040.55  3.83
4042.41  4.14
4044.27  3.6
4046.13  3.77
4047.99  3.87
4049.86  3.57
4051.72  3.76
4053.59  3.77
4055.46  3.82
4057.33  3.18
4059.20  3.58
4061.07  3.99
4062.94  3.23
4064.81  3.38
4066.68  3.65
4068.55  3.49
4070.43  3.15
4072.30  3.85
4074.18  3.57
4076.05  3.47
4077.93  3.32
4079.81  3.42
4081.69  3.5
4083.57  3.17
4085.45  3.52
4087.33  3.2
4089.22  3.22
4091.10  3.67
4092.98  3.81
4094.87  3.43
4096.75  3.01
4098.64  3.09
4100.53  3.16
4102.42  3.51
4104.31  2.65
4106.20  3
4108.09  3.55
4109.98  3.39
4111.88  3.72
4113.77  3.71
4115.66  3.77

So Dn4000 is 1.27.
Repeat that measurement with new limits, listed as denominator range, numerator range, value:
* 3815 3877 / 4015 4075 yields 1.35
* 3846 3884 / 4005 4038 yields 1.19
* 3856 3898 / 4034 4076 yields 1.28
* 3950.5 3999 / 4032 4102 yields 1.22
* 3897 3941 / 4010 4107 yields 1.29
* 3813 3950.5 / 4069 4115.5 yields 1.29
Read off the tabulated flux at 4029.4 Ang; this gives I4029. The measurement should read 3.23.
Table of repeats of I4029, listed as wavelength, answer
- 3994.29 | 3.45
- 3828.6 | 2.65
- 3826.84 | 2.71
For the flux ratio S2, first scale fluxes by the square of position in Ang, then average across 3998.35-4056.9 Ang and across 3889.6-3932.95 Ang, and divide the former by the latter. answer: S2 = 1.32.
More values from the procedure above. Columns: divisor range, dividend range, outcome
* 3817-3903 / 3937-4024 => 1.17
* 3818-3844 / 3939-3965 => 1.28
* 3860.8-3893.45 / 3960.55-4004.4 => 1.00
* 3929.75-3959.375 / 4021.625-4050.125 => 1.35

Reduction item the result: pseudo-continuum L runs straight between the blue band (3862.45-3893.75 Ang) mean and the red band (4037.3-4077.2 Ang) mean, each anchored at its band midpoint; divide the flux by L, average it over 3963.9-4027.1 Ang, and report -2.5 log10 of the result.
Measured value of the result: 0.07 mag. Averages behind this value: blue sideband 3.2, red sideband 3.65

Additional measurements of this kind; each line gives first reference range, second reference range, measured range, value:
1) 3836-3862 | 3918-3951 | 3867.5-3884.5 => -0.177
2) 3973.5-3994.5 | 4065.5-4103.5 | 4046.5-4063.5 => -0.095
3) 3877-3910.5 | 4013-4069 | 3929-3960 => 0.115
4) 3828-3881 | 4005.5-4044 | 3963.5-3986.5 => 0.279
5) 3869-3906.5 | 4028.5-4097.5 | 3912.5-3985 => 0.106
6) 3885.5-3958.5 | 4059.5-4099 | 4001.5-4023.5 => -0.156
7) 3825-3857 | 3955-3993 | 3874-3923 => -0.089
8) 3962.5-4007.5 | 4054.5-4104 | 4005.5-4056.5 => -0.137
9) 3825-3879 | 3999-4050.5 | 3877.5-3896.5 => 0.177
